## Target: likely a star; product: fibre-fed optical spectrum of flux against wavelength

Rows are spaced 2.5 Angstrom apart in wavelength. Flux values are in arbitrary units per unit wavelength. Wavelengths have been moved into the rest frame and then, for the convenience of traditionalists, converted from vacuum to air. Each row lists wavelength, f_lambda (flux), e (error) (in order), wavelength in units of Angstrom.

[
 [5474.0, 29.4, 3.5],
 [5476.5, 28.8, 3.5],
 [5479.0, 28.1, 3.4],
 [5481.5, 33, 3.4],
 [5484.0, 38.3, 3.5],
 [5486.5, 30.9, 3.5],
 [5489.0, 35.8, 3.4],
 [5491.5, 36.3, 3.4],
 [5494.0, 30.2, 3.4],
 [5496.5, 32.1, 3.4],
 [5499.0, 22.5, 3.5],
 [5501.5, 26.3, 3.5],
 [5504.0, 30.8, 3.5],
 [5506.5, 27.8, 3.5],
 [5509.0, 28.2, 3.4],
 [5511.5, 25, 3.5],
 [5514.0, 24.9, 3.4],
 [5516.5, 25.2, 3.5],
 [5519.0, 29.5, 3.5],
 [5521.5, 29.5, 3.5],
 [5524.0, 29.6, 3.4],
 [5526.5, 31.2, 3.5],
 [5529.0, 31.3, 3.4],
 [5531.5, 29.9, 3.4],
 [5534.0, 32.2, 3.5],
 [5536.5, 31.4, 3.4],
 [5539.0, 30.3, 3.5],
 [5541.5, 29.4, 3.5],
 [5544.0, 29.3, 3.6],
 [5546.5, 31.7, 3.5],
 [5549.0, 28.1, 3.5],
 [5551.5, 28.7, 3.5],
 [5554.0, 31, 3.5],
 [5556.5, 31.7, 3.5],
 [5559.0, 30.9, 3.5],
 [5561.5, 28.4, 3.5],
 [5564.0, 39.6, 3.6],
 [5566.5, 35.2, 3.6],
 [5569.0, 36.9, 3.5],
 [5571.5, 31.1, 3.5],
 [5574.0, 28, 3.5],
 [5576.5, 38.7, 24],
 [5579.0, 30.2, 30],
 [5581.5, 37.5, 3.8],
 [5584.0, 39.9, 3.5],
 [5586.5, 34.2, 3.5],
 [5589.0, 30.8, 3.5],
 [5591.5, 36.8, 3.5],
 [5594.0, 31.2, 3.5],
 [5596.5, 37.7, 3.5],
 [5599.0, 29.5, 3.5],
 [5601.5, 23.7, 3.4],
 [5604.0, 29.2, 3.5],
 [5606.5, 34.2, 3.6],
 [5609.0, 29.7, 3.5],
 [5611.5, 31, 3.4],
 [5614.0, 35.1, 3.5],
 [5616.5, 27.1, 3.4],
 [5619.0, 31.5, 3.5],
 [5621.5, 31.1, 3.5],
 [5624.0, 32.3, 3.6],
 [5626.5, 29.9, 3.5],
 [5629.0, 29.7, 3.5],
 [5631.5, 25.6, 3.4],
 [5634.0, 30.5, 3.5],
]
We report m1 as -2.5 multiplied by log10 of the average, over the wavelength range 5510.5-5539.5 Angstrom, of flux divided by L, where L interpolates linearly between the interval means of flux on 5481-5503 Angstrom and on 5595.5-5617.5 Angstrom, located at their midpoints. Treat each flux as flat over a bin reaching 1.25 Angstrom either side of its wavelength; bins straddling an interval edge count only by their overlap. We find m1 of 0.08 mag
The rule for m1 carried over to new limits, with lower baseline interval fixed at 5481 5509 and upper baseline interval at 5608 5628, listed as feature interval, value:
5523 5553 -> 0.03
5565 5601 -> -0.10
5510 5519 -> 0.20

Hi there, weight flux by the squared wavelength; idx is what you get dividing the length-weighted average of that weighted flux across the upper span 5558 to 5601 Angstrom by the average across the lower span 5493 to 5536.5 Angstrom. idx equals 1.2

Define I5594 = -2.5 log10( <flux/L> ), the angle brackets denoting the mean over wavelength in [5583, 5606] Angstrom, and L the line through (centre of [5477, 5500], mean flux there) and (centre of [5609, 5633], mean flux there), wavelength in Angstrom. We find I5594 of -0.06 mag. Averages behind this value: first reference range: 31.9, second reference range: 30.3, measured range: 32.5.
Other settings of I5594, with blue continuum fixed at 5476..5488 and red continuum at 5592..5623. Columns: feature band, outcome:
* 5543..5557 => 0.05 mag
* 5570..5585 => -0.10 mag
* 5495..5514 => 0.17 mag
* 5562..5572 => -0.13 mag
